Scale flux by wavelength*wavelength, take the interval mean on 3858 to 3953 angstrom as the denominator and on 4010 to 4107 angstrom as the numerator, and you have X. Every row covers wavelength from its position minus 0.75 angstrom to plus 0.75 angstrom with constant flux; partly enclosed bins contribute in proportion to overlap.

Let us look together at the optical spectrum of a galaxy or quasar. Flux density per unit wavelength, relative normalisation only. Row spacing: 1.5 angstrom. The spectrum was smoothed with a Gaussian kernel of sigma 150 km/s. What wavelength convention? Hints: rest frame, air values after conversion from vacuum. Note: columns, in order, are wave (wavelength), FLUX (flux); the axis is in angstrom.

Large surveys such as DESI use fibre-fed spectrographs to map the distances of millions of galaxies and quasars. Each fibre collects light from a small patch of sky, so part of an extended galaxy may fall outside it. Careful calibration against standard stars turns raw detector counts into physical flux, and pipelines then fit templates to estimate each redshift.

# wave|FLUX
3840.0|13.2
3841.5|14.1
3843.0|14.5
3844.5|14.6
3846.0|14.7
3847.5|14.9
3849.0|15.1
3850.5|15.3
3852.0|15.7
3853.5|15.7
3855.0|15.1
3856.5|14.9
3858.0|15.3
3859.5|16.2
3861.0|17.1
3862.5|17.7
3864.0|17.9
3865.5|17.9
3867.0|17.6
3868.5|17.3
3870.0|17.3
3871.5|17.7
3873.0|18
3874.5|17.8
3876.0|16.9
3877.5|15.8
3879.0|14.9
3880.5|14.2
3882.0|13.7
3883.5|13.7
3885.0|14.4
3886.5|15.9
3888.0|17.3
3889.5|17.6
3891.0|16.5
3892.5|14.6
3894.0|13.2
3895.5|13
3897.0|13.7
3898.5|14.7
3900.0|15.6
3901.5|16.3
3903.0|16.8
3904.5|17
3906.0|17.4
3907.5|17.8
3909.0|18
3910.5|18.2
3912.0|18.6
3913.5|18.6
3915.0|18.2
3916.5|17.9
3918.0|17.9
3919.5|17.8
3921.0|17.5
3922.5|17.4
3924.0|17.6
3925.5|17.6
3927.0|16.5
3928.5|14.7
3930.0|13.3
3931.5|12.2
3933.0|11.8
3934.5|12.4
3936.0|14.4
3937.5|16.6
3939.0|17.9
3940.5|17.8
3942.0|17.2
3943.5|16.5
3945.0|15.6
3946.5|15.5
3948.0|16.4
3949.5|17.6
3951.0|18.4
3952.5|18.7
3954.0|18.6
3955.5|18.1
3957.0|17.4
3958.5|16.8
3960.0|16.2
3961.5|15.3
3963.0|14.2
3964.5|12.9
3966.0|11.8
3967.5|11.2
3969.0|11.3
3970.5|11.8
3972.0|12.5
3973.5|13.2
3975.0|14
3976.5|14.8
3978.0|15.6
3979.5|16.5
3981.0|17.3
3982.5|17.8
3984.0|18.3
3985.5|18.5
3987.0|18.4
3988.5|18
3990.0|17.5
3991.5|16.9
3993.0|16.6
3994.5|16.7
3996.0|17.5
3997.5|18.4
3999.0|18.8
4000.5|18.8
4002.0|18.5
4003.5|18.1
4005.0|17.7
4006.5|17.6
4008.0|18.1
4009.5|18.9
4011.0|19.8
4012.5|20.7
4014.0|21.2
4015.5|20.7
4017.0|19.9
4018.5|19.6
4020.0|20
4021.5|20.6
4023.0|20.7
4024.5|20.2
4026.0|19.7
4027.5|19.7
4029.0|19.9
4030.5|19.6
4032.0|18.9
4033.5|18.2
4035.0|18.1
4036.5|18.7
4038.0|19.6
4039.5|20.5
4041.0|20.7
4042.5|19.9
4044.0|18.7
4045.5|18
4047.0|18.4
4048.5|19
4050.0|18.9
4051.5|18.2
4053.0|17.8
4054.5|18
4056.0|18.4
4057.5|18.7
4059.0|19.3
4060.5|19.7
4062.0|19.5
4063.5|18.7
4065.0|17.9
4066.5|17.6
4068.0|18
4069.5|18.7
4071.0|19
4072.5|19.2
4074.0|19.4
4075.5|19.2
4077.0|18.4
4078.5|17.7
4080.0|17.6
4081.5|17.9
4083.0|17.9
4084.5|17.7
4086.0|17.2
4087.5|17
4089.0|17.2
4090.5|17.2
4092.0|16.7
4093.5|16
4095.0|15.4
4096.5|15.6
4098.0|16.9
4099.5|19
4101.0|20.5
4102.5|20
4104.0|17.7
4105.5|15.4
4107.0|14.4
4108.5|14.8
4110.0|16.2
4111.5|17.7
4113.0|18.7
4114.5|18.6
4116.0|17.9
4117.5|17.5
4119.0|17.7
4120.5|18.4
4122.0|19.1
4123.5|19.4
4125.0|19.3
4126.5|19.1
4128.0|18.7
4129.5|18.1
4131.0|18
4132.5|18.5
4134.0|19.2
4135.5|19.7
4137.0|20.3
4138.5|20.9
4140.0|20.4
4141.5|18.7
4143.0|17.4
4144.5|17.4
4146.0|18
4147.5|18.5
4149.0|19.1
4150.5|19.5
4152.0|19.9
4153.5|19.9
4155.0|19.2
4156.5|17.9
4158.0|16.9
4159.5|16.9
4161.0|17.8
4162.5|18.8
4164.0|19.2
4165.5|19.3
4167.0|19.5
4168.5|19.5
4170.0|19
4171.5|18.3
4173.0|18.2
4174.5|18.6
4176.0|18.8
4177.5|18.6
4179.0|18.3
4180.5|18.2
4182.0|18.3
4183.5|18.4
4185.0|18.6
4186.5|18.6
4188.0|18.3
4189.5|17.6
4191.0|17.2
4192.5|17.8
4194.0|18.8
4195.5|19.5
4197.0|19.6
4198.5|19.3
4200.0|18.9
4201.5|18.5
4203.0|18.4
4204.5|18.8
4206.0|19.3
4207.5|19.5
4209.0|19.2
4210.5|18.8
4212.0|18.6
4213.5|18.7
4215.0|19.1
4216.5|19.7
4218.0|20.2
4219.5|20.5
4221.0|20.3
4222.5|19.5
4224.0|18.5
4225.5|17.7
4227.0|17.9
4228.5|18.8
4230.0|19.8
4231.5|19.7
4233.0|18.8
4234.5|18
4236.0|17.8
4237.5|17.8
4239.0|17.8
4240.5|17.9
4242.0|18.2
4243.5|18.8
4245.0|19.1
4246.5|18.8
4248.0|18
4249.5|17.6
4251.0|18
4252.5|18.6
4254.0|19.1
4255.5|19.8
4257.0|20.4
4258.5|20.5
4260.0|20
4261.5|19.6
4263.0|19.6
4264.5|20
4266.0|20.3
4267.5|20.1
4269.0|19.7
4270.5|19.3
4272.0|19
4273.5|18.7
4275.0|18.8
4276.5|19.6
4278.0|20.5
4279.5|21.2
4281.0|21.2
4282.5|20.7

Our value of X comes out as 1.2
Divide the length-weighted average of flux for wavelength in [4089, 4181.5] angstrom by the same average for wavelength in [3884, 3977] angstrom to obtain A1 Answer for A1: 1.2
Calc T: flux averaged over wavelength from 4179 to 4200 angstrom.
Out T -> 18.5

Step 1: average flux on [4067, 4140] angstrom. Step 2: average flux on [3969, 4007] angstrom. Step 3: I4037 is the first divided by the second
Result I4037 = 1.08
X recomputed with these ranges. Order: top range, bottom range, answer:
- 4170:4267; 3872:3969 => 1.36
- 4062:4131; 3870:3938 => 1.22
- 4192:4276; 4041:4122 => 1.14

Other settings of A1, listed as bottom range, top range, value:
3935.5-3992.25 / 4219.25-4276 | 1.19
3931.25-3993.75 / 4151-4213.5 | 1.18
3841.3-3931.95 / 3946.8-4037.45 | 1.08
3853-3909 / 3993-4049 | 1.19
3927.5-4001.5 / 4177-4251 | 1.18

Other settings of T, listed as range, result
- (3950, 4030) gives 17.4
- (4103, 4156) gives 18.4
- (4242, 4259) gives 18.9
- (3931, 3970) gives 15.5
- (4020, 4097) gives 18.5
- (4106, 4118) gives 16.9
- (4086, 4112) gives 16.9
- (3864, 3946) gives 16.2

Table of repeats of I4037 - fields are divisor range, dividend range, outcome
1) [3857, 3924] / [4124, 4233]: 1.14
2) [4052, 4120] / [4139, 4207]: 1.05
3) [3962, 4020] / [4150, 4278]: 1.12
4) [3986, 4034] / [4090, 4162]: 0.96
